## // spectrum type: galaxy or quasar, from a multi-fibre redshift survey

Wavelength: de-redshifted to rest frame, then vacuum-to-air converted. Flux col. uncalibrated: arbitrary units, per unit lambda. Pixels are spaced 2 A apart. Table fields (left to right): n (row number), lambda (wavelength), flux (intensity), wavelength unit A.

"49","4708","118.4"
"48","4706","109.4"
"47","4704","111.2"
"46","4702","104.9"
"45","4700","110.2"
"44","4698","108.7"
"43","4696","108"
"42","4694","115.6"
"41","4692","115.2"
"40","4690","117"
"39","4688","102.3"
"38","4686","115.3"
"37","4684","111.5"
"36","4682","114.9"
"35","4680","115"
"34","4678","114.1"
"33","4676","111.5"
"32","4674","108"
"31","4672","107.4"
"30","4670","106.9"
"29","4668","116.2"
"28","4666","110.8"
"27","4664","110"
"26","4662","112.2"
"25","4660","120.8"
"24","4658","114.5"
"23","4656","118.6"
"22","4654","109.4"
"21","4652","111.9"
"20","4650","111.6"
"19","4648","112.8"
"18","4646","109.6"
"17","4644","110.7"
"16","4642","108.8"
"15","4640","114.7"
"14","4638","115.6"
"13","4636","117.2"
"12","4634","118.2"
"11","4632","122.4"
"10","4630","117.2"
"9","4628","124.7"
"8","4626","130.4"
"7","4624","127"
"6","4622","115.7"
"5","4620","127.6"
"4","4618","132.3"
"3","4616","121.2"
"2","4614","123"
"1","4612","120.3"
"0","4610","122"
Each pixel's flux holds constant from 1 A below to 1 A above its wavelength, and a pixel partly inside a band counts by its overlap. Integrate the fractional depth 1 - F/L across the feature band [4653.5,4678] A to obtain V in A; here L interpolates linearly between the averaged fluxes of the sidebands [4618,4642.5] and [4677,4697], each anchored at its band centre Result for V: 0.7 A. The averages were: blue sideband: 121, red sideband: 113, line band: 112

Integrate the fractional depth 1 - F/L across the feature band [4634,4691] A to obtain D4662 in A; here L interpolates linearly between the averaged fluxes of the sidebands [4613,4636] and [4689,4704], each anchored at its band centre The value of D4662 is 2.1 A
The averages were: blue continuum 123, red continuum 111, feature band 113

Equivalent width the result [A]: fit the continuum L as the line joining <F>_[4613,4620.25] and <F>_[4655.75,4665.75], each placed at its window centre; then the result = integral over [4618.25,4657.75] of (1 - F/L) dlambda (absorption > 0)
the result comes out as 1.0 A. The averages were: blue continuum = 126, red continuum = 115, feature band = 117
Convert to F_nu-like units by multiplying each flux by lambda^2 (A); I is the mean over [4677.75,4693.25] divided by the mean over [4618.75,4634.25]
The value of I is 0.94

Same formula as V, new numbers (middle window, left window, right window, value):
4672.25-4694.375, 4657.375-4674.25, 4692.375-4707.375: -0.29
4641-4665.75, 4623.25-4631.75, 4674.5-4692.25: 1.36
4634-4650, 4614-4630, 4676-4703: 1.05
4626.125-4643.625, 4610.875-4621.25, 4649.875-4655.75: 0.05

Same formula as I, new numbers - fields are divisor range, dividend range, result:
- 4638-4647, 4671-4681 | 1.01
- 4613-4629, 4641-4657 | 0.90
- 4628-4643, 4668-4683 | 0.97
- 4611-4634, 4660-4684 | 0.93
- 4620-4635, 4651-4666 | 0.94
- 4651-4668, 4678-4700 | 1.00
